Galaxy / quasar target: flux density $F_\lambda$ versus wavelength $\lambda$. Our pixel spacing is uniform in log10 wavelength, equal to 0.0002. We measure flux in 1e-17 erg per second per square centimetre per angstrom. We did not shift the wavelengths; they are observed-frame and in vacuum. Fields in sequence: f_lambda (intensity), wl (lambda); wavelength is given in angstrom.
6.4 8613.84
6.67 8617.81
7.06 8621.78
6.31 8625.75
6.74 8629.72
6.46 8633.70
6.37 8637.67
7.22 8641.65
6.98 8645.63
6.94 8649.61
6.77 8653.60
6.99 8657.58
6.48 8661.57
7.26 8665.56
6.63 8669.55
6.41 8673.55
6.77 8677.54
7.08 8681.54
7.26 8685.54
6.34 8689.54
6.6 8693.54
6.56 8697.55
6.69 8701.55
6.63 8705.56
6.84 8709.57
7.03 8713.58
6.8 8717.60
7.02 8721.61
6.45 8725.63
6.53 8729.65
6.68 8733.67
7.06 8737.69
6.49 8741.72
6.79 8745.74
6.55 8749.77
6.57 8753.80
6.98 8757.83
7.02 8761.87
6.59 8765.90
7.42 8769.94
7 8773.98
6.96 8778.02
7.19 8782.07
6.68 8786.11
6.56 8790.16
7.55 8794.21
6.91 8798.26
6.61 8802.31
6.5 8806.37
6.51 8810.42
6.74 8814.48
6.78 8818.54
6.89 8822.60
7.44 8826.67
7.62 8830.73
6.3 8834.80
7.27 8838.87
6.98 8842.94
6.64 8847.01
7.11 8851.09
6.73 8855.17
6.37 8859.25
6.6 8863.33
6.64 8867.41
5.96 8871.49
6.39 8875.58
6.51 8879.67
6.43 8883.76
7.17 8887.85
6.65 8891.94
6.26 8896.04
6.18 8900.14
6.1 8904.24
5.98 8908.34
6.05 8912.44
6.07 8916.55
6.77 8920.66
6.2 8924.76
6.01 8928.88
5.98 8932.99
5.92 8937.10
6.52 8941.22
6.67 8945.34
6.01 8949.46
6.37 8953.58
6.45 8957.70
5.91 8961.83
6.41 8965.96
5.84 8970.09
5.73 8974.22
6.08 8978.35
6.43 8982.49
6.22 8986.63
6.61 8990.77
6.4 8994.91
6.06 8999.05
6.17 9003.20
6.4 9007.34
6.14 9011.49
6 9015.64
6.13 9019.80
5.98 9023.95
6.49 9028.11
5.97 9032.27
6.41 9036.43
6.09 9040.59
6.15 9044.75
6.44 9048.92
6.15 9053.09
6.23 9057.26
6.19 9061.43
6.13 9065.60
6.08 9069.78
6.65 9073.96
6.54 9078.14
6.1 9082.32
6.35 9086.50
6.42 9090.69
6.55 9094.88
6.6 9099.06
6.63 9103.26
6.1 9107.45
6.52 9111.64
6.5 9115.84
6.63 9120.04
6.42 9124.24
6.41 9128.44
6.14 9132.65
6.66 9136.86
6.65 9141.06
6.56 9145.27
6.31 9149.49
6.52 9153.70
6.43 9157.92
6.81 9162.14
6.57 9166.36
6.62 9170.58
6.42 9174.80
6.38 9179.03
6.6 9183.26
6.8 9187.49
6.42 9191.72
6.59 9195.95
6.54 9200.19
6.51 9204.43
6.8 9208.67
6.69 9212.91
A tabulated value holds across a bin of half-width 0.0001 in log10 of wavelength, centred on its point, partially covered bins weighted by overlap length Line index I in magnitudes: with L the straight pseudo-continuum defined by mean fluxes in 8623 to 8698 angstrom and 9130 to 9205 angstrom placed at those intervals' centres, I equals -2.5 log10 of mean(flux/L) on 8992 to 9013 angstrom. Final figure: 0.06 mag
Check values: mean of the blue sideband 6.75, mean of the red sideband 6.53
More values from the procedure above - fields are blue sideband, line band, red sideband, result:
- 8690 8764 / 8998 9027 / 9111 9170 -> 0.075 mag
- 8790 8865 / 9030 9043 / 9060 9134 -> 0.057 mag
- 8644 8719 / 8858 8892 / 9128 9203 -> 0.027 mag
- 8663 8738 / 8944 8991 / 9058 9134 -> 0.052 mag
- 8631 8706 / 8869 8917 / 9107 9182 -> 0.052 mag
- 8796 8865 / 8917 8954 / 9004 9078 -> 0.045 mag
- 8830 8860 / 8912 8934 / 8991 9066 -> 0.066 mag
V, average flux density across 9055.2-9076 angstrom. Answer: 6.25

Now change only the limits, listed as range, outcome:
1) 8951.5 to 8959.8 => 6.41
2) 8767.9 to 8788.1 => 7.05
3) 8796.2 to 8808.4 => 6.68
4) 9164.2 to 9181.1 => 6.5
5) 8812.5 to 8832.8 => 7.09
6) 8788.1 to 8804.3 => 6.91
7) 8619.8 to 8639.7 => 6.59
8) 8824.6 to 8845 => 7.12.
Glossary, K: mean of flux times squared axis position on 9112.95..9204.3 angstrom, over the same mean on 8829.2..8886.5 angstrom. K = 1.04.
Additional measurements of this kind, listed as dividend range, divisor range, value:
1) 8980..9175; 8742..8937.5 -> 1.01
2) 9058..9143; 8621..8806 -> 1.03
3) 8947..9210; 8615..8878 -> 1.01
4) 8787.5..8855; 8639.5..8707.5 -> 1.05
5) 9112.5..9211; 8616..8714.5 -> 1.08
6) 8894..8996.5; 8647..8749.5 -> 0.97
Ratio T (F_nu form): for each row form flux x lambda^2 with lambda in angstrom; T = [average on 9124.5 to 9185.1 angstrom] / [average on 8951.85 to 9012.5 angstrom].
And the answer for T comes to 1.09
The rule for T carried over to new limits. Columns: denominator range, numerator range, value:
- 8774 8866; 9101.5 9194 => 1.02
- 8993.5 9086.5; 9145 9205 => 1.08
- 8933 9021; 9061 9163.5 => 1.07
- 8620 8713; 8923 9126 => 1.01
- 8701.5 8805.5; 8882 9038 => 0.96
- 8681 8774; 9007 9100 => 0.99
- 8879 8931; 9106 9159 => 1.07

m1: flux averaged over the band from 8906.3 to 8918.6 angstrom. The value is 6.03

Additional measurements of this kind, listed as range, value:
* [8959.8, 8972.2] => 6.05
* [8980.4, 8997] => 6.41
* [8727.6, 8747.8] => 6.71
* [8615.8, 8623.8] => 6.86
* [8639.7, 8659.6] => 6.98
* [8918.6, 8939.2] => 6.18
